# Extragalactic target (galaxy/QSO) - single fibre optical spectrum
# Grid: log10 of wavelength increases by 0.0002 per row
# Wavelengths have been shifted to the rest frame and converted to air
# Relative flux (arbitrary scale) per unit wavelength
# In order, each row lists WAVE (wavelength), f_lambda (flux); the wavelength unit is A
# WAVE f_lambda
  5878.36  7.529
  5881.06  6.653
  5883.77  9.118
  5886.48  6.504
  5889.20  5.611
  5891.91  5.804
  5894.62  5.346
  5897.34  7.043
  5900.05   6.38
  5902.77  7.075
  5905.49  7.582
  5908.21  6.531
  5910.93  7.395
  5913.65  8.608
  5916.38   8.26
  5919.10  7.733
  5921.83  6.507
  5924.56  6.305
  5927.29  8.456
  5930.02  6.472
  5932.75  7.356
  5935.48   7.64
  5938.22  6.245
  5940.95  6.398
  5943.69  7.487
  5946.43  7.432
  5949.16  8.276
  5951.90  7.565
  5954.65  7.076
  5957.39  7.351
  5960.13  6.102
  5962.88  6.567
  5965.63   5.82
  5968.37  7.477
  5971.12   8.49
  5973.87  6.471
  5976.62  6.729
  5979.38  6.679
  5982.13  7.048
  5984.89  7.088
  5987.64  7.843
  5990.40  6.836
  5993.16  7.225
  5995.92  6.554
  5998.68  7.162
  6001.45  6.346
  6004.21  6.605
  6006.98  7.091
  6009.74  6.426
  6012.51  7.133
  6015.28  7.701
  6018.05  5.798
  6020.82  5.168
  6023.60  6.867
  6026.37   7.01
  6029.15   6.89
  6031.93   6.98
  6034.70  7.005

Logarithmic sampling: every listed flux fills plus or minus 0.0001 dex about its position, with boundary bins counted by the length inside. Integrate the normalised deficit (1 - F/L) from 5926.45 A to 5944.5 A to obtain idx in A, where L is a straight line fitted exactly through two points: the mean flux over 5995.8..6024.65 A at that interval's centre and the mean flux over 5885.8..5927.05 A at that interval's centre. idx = -0.7 A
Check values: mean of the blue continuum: 6.89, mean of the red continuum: 6.62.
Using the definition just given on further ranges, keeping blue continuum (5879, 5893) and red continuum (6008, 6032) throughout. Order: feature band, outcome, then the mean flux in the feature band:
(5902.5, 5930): -2.6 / 7.41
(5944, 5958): -1.7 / 7.55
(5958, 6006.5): -1.5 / 6.9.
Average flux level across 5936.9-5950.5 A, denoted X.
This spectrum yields 7.17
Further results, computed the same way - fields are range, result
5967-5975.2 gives 7.49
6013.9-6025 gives 6.38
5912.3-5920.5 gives 8.19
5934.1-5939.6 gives 6.94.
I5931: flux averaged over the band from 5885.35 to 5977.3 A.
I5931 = 7.01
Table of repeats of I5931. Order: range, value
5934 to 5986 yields 7.05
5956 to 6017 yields 6.94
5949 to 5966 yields 6.94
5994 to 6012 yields 6.73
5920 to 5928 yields 7.01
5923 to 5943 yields 6.99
